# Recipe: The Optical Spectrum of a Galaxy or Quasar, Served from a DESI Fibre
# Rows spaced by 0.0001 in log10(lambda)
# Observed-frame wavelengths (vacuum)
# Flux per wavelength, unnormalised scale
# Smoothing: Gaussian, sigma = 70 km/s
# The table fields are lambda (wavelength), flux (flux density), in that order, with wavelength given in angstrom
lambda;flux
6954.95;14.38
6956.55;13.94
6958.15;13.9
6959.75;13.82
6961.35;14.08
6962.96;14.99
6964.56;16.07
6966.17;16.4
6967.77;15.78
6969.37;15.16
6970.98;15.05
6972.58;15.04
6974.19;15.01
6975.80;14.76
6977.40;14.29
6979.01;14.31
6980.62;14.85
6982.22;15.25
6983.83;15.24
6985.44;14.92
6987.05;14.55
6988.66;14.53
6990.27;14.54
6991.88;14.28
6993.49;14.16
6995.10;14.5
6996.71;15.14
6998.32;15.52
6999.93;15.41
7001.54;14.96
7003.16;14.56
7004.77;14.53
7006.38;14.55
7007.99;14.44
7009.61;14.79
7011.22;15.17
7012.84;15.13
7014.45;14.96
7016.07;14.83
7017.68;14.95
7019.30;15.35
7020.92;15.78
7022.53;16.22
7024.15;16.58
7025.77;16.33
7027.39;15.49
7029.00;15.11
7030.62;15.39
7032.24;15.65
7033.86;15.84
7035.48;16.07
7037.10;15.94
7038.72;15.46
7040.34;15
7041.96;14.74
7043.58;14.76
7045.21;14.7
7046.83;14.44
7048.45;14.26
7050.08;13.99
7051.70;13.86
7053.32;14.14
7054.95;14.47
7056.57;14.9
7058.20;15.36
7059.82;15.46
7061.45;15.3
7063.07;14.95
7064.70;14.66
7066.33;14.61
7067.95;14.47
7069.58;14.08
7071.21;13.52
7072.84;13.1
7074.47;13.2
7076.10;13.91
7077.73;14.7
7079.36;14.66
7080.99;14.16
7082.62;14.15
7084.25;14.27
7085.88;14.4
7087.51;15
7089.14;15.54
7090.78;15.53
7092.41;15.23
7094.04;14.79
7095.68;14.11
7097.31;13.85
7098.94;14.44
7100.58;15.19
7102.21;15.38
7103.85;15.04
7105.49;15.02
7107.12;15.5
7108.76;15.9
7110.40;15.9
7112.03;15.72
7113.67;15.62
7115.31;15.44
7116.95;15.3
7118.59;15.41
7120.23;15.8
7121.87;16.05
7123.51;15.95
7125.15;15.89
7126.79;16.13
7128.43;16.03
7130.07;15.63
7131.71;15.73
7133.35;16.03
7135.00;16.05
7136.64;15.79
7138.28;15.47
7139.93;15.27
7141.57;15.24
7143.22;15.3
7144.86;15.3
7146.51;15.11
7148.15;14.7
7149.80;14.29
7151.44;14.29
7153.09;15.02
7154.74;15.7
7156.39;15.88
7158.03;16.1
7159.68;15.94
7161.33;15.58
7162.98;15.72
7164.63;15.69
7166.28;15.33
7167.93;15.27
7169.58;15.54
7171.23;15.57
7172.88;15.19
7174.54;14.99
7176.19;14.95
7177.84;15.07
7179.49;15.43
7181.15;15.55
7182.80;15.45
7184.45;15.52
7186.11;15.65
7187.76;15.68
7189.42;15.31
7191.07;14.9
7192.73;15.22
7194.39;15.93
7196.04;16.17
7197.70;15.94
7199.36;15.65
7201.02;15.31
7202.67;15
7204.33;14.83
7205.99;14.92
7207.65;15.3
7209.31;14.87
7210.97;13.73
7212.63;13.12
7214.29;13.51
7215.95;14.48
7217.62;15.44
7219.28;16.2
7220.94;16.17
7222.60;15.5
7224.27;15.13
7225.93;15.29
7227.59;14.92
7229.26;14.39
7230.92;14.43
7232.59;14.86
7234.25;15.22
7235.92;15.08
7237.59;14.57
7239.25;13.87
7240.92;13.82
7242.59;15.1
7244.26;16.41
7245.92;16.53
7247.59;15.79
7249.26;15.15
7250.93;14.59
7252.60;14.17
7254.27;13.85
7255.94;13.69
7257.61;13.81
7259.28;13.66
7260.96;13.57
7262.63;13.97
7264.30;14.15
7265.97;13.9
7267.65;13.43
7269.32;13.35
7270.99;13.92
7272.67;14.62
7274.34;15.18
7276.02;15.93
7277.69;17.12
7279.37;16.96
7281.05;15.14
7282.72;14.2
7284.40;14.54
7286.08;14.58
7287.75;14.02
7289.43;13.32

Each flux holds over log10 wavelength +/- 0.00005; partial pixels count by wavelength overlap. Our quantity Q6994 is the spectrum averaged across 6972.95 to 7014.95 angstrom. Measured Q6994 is 14.8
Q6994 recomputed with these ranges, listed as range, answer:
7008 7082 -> 14.9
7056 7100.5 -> 14.5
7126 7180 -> 15.4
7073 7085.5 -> 14.1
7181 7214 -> 15.2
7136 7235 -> 15.2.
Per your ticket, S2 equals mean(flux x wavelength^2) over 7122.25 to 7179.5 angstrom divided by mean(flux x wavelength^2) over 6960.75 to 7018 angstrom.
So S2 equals 1.1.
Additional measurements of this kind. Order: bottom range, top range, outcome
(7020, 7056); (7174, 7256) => 1.04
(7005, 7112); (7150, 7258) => 1.06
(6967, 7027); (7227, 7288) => 1.05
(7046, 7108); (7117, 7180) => 1.08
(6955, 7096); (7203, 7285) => 1.06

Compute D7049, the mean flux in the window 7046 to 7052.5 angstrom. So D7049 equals 14.1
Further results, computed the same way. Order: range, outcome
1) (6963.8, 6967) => 16.2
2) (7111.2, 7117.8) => 15.5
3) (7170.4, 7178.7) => 15.2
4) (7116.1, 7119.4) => 15.3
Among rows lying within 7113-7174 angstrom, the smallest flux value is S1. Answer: 14.29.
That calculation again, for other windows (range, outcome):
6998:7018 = 14.44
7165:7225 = 13.12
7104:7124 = 15.02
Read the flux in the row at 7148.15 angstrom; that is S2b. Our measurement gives 14.7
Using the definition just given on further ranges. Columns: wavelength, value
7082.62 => 14.15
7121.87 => 16.05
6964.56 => 16.07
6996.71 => 15.14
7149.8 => 14.29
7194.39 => 15.93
